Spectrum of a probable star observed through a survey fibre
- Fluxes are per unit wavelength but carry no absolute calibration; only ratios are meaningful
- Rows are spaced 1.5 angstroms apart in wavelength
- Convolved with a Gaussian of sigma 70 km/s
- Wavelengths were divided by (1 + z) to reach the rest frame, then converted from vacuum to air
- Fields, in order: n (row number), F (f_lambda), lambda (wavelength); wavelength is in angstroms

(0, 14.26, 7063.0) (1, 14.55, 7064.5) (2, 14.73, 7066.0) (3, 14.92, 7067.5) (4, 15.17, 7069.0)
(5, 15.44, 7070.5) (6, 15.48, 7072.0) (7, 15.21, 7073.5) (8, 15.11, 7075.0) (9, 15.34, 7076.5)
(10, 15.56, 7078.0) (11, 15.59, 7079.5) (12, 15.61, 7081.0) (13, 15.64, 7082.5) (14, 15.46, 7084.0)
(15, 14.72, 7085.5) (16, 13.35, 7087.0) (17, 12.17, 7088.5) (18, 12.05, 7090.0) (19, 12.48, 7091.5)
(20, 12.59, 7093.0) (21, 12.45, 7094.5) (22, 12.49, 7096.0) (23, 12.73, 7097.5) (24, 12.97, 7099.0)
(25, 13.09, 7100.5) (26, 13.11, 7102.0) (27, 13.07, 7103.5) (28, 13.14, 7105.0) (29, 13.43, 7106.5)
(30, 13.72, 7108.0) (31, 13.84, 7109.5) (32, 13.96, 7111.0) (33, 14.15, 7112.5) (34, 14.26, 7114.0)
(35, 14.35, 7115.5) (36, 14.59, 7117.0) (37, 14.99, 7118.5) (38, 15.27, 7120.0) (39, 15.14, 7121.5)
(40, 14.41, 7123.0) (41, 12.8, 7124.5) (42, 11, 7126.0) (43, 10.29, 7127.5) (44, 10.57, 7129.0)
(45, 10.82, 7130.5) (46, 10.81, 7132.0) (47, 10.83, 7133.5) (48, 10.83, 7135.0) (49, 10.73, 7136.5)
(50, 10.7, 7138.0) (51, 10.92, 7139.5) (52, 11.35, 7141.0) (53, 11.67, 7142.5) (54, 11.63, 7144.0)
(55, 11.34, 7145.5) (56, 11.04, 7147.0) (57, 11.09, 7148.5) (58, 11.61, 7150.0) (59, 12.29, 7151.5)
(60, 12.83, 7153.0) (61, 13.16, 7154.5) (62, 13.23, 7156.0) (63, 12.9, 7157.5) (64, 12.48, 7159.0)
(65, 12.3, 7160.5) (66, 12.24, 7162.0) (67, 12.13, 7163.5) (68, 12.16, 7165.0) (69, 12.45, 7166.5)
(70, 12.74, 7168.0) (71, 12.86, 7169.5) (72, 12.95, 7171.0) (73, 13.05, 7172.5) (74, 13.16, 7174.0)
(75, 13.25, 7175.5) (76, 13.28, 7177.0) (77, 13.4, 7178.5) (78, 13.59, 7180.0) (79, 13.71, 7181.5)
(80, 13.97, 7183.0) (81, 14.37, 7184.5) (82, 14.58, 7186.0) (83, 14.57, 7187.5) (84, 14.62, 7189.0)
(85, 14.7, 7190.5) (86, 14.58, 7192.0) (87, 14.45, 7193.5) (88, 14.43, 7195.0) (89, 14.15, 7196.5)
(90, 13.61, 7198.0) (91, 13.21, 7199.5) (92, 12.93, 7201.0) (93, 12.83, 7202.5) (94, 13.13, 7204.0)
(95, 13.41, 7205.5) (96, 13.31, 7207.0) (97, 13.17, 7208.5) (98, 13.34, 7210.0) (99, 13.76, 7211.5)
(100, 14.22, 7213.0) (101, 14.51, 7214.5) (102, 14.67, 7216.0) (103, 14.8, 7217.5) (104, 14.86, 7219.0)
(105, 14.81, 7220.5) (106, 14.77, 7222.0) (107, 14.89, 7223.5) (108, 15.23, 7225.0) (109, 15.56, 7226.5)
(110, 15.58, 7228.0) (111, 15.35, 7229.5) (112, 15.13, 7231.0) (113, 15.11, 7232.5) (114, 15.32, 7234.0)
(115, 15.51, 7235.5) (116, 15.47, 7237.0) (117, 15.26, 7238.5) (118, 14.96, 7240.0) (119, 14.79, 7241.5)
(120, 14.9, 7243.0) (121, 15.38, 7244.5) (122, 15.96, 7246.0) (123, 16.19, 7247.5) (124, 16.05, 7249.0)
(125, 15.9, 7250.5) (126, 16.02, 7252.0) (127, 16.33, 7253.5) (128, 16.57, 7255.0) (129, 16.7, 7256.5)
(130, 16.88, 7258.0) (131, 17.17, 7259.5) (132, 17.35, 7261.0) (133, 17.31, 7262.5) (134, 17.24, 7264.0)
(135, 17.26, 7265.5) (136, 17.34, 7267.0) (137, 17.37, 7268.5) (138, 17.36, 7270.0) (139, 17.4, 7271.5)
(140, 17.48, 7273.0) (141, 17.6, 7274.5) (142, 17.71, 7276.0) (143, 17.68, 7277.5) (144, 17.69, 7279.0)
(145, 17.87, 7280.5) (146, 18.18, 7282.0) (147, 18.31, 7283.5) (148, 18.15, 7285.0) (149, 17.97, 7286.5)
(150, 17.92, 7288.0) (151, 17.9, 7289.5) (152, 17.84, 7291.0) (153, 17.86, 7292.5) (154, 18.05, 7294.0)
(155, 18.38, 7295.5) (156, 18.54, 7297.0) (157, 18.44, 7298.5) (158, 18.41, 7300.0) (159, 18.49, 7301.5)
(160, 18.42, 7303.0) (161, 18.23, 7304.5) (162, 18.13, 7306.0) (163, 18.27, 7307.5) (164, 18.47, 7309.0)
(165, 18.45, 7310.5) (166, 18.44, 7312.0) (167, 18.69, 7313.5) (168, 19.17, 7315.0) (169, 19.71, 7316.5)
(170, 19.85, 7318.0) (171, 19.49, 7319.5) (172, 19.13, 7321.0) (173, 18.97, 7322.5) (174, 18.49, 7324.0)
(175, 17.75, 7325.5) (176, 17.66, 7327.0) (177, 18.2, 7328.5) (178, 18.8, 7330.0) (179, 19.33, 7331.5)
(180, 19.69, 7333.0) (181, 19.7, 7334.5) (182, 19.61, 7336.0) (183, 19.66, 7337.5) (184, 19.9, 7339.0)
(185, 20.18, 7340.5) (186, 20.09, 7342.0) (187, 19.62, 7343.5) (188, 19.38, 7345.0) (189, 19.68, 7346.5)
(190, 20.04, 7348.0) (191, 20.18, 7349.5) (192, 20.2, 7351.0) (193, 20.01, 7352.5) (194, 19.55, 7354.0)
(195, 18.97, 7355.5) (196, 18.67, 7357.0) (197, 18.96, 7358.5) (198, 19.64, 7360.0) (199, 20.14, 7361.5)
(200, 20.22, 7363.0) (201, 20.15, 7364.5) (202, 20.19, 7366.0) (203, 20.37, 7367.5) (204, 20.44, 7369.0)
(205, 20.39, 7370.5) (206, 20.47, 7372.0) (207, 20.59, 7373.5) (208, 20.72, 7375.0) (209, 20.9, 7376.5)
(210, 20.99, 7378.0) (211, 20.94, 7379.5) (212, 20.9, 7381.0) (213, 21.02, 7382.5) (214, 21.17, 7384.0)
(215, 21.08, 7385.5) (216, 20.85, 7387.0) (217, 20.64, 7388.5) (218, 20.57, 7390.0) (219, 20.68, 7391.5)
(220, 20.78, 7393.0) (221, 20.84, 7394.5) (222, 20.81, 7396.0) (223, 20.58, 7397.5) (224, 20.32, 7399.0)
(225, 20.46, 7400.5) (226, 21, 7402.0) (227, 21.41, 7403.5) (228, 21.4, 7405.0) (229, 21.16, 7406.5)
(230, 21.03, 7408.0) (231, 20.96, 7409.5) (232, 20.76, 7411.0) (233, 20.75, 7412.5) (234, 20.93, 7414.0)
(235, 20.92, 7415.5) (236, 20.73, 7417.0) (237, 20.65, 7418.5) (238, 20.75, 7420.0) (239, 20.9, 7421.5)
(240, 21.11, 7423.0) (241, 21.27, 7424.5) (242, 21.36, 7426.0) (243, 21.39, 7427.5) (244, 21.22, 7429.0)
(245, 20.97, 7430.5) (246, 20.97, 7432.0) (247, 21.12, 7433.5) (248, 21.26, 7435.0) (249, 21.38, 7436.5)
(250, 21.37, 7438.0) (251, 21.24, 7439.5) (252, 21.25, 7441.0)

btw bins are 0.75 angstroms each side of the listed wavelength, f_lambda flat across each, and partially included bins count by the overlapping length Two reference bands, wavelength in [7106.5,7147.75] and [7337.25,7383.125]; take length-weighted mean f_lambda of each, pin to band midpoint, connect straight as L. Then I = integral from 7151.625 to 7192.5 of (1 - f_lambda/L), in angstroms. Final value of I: 1.9 angstroms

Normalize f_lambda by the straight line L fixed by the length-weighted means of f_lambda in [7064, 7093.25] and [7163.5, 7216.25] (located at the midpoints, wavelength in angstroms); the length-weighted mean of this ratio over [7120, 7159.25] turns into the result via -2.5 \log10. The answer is 0.19 mag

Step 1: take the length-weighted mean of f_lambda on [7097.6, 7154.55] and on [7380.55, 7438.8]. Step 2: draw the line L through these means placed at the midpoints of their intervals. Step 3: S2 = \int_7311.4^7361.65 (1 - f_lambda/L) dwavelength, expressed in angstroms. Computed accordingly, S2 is -1.5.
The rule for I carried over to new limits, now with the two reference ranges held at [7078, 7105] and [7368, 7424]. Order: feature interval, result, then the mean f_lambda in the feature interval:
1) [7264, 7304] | 0.6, 17.9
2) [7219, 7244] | 2.6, 15.2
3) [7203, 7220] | 2.6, 13.9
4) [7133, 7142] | 2.3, 10.9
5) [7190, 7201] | 1.4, 14.1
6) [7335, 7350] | -0.2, 19.8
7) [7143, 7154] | 2.4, 11.7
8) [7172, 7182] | 1.4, 13.3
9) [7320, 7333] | 0.4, 18.6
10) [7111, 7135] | 2.3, 12.9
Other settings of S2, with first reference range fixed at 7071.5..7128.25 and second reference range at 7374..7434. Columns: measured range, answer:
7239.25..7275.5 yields 1.94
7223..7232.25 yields 0.83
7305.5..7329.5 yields 0.27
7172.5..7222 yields 6.70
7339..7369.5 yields -0.11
